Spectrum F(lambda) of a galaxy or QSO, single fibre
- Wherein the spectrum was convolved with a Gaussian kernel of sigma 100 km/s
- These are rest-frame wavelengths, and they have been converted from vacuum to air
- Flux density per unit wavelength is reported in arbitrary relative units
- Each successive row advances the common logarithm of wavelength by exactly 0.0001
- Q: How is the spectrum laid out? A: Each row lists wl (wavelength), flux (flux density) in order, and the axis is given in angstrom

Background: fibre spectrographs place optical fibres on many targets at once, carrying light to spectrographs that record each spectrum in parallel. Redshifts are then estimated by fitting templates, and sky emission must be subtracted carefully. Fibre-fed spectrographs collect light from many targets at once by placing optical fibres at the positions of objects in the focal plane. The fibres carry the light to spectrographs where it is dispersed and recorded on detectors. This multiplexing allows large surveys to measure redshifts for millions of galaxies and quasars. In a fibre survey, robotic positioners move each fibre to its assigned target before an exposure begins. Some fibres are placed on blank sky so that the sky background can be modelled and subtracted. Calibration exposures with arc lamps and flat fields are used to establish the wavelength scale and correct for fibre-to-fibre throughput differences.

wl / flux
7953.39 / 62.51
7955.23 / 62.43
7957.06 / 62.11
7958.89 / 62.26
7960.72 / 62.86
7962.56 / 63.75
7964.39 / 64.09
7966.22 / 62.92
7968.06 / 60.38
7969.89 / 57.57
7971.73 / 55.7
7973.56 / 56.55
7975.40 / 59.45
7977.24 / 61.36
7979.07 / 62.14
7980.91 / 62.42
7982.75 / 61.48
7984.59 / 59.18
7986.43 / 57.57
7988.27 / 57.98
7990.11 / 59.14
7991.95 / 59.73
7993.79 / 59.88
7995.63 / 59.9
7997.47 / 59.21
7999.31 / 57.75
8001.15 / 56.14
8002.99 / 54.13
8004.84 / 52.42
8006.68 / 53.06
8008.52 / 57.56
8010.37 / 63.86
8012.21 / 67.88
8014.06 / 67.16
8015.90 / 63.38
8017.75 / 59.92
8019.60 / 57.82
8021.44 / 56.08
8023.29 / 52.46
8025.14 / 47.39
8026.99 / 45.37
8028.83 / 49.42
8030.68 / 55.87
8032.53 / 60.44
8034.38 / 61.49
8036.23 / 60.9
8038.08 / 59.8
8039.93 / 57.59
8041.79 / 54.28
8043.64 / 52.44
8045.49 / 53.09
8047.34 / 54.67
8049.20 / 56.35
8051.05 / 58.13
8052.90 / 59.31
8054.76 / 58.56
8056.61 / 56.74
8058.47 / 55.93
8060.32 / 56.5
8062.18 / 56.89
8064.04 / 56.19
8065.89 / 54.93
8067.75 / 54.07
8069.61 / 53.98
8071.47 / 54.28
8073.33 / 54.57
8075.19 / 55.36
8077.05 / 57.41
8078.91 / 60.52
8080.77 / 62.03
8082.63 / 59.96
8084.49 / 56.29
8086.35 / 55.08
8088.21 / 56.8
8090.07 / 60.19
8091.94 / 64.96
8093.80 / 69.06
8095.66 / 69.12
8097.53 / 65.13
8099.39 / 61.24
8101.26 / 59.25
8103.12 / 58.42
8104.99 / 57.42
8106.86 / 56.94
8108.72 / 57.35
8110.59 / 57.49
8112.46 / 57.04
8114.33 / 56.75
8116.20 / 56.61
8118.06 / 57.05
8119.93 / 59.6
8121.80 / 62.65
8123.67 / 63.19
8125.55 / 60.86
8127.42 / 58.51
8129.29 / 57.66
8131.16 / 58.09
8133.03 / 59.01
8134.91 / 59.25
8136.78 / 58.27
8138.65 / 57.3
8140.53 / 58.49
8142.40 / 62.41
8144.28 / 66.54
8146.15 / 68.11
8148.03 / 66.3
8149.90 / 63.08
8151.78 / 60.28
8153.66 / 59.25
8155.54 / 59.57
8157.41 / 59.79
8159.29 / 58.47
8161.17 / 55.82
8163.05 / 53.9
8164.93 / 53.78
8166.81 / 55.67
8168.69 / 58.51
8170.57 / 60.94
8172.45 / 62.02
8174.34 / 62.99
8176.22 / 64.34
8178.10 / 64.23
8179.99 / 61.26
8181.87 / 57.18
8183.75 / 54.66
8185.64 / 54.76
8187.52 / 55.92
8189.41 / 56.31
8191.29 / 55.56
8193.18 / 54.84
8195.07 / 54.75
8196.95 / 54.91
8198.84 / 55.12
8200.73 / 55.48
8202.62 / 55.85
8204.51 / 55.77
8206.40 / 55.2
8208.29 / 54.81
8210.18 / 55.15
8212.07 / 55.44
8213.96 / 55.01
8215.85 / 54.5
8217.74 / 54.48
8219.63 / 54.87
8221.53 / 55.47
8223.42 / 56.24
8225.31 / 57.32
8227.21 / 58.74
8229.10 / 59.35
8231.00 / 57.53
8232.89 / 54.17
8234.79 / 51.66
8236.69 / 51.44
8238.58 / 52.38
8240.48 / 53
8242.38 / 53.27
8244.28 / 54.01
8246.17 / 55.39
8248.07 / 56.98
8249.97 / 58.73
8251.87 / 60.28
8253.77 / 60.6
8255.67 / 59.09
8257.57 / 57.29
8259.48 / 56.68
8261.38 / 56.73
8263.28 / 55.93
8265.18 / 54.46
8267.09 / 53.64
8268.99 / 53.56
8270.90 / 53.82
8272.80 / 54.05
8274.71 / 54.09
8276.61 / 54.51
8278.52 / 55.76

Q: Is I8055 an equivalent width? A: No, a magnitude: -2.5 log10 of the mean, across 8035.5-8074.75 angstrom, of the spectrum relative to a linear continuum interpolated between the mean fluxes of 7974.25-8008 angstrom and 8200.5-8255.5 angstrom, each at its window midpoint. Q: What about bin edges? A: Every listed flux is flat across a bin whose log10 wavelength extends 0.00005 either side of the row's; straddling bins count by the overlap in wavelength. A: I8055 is 0.03 mag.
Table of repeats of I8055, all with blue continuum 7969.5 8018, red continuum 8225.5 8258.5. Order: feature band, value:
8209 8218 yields 0.03 mag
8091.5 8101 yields -0.13 mag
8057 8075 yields 0.06 mag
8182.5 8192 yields 0.03 mag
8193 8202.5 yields 0.03 mag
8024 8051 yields 0.07 mag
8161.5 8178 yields -0.04 mag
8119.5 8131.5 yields -0.05 mag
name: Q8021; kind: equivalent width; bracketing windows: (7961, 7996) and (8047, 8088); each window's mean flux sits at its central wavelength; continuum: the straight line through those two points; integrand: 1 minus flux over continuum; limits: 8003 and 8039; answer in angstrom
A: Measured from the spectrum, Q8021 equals 0.7 angstrom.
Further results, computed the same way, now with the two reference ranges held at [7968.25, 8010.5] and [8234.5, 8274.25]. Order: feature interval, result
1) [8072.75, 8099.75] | -1.6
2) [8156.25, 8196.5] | -1.1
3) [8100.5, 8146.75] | -2.0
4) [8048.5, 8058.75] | 0.0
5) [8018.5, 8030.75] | 1.3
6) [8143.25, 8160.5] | -1.7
